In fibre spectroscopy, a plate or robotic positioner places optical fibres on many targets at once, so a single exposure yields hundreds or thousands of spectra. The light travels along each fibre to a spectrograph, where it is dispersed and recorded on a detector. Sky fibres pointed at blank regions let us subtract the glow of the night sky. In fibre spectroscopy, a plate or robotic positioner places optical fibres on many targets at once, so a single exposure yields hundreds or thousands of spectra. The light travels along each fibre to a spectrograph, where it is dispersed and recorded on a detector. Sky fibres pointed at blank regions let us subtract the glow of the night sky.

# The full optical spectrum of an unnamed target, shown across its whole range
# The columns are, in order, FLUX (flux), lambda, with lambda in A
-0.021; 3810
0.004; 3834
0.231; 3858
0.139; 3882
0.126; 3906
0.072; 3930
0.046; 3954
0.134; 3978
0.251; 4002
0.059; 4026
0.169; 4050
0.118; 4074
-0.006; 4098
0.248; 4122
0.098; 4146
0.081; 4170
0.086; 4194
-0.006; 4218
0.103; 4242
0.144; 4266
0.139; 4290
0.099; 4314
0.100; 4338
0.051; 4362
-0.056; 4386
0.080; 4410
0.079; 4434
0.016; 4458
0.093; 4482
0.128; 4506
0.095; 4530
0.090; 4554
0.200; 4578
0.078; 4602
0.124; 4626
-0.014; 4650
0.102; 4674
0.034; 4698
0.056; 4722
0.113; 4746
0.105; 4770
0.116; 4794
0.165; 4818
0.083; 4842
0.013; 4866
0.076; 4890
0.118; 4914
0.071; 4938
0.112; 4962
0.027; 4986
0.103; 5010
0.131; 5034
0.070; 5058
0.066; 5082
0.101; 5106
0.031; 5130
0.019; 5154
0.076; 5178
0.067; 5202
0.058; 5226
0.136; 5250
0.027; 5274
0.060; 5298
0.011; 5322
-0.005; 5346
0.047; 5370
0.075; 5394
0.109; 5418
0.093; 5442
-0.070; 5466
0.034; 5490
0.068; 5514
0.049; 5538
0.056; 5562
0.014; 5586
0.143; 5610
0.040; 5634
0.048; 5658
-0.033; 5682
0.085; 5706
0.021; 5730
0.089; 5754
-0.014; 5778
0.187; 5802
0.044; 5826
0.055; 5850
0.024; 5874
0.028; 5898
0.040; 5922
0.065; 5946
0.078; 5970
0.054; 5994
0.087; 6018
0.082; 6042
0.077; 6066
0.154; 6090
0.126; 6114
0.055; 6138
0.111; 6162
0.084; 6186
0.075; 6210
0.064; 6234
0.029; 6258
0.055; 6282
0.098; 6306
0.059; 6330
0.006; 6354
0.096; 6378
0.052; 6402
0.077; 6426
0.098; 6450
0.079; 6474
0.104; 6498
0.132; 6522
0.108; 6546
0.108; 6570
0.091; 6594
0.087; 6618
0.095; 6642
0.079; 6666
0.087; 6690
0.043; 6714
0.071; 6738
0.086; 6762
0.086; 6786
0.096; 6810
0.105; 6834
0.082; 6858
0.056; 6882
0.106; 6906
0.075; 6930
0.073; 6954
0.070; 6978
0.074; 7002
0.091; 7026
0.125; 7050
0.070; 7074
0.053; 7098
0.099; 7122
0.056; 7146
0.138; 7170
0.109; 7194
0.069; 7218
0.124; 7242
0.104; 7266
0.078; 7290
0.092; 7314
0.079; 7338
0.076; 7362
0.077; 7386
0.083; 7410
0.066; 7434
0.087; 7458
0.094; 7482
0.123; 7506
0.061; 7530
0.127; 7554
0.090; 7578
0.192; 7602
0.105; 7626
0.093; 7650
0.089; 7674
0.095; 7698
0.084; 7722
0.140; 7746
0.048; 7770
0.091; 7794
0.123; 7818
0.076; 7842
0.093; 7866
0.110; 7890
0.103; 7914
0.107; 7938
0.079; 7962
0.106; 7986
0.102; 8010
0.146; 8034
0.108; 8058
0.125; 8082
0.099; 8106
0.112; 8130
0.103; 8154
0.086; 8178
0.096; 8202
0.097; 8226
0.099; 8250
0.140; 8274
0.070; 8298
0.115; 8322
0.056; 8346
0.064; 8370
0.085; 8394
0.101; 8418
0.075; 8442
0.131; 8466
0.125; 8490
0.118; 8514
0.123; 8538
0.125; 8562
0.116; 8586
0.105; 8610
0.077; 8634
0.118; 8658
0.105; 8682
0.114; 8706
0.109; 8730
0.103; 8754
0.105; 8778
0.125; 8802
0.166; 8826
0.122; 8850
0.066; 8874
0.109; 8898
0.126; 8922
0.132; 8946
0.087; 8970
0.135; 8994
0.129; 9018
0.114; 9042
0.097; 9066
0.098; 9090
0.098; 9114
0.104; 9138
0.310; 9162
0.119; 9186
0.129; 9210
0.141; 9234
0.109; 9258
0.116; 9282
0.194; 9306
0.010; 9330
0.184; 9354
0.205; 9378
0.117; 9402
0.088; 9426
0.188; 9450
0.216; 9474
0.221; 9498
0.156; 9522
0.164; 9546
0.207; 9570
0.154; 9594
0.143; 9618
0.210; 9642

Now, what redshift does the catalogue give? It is 1.46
